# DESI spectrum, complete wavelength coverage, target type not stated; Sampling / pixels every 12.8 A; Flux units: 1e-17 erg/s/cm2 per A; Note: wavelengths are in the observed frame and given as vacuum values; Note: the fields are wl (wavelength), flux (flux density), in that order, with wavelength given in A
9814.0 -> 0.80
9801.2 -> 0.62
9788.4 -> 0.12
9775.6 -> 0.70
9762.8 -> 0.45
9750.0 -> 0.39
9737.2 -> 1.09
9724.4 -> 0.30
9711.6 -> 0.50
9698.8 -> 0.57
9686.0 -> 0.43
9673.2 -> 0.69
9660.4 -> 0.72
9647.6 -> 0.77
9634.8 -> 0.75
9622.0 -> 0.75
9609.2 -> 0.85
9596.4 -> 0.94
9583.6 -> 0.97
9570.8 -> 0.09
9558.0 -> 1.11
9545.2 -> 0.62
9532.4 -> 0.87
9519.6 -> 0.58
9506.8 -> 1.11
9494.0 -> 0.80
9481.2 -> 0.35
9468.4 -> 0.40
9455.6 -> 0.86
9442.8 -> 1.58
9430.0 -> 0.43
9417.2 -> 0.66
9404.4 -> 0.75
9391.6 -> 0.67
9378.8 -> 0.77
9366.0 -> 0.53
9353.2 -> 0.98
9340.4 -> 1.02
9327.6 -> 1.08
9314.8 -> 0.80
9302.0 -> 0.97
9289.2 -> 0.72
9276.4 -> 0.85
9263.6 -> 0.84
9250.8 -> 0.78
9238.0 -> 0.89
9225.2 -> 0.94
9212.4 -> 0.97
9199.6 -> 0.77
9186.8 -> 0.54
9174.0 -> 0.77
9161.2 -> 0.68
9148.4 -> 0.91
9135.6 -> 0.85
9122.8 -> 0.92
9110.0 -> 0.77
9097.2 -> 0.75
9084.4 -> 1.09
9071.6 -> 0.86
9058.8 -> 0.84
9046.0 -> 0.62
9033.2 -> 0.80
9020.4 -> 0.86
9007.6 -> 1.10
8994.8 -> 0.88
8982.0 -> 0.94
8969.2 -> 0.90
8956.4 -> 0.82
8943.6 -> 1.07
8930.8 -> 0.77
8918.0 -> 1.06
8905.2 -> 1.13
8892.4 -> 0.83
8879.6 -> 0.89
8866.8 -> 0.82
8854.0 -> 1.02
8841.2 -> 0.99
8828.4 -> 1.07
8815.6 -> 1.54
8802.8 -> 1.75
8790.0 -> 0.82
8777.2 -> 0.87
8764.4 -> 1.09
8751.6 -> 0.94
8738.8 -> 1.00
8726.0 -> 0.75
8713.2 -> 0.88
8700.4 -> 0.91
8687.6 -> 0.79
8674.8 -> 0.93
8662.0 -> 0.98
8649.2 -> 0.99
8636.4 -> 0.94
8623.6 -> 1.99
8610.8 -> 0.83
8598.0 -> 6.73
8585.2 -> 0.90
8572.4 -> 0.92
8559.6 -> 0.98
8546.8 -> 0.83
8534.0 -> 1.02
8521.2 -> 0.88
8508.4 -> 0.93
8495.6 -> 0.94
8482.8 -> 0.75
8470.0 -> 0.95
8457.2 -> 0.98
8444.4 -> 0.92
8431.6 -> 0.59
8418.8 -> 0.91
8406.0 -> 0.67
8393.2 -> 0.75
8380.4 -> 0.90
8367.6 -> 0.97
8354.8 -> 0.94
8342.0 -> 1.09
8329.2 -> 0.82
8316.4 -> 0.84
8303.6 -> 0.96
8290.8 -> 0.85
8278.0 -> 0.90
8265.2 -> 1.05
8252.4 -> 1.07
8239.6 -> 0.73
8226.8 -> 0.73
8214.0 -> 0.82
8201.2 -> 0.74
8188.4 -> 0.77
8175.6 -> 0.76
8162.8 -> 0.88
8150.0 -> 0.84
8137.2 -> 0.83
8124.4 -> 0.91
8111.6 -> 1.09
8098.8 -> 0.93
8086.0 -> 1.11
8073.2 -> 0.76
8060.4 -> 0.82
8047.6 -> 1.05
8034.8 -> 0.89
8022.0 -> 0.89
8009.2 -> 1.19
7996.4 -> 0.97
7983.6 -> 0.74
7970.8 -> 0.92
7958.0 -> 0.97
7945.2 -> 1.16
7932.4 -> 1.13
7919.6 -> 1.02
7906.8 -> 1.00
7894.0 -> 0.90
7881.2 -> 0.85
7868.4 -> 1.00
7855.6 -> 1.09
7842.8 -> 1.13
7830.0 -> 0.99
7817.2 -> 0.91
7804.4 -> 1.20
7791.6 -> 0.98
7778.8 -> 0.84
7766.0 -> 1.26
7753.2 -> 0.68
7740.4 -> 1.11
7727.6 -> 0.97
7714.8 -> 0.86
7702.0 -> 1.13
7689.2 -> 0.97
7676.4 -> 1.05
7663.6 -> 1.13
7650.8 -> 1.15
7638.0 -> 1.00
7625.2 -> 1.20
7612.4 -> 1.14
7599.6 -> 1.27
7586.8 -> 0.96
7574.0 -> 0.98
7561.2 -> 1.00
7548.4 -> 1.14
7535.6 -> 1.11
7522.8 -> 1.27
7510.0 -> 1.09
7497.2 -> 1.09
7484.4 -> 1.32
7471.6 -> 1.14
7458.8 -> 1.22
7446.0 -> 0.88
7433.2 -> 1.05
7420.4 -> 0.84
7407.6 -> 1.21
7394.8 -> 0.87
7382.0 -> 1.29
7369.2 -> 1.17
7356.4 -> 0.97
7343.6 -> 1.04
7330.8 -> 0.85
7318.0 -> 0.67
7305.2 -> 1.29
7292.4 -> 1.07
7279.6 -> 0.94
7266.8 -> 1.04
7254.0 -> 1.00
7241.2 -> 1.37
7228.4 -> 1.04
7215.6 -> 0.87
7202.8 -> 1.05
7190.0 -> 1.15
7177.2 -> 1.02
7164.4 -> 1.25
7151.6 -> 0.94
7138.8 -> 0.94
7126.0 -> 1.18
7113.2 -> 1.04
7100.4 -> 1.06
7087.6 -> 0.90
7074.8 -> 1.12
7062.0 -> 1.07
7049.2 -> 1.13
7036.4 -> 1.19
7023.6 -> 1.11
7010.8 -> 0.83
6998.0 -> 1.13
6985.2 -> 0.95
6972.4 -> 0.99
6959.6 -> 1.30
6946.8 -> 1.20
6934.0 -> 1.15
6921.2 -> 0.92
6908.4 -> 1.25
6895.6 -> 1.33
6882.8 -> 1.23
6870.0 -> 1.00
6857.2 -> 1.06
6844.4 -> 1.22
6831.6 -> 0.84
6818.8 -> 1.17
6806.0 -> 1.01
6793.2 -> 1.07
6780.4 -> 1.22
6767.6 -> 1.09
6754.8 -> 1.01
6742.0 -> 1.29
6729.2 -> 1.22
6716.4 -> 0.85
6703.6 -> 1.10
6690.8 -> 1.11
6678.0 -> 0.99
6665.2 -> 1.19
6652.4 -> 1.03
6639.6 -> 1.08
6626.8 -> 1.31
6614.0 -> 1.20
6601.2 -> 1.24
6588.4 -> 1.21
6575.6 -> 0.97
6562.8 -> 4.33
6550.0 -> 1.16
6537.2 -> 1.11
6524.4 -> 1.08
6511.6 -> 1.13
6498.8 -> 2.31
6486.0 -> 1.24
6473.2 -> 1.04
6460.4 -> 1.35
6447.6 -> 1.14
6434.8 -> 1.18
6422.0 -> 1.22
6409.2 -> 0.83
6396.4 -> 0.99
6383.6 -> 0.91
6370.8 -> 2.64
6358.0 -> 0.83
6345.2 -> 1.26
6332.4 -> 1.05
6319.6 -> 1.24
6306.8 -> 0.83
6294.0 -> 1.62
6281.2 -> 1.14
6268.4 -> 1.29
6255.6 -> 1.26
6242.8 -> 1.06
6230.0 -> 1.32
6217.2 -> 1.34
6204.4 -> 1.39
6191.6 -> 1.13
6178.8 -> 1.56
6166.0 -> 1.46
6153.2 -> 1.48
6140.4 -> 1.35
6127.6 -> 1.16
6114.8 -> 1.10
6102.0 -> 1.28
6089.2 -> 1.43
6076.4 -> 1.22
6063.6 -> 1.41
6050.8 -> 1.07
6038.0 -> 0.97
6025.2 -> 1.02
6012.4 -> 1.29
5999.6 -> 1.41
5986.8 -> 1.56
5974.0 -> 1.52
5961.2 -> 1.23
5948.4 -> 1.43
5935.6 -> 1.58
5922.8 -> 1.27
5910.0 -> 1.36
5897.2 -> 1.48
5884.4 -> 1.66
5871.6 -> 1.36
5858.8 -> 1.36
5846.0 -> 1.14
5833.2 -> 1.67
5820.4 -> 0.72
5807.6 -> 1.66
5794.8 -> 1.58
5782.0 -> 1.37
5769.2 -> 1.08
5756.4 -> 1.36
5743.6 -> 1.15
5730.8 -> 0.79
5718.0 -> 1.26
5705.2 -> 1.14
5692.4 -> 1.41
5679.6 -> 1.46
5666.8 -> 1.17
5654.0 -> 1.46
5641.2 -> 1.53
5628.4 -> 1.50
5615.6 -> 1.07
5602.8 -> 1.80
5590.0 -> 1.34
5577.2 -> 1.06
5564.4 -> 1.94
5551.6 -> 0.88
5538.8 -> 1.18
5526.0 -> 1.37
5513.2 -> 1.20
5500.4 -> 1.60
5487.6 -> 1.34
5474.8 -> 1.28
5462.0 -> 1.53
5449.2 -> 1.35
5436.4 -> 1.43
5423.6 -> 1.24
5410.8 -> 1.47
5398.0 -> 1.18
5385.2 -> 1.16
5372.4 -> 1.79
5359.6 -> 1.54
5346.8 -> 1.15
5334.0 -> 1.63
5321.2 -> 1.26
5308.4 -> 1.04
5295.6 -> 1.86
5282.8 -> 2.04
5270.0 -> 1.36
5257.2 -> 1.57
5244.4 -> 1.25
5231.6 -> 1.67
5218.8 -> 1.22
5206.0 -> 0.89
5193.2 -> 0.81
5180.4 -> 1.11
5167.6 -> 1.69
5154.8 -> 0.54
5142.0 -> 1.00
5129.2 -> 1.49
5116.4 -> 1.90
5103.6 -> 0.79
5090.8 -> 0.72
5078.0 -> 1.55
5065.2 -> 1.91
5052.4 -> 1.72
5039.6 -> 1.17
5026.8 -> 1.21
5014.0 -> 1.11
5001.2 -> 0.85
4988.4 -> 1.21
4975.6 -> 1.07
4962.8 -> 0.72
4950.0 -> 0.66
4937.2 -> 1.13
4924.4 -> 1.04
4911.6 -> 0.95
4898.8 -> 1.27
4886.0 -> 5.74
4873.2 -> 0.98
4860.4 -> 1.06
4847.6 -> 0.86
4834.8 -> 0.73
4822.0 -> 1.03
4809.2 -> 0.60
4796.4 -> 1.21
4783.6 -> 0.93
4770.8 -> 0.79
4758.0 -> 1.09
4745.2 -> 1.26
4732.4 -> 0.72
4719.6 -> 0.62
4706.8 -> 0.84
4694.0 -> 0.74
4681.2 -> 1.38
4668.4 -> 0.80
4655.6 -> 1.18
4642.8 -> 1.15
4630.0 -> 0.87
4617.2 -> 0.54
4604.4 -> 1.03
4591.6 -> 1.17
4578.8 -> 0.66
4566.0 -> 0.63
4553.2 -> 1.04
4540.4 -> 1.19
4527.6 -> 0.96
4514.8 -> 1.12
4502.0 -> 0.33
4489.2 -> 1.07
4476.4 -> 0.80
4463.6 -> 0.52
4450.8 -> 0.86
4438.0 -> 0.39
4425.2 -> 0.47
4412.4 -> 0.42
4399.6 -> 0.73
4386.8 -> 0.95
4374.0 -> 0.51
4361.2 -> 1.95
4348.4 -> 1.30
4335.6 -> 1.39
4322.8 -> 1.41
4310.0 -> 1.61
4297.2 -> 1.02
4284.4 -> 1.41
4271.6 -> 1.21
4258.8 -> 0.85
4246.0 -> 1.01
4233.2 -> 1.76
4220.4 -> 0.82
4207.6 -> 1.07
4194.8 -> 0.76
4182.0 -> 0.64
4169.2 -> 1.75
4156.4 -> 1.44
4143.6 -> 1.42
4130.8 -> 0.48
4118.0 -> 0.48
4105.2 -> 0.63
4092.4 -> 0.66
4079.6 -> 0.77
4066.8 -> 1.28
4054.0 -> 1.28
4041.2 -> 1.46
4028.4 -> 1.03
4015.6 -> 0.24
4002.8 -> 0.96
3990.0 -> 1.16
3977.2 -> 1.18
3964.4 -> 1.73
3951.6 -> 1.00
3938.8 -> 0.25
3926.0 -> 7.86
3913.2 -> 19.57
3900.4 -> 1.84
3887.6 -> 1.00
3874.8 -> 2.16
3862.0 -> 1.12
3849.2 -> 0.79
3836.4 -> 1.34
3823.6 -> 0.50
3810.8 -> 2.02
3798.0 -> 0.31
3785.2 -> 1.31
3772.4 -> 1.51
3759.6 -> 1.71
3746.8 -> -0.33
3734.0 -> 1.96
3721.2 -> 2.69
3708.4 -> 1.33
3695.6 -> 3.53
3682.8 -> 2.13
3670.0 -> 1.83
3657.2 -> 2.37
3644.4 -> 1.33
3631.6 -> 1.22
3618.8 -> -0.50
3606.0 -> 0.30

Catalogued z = 0.31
